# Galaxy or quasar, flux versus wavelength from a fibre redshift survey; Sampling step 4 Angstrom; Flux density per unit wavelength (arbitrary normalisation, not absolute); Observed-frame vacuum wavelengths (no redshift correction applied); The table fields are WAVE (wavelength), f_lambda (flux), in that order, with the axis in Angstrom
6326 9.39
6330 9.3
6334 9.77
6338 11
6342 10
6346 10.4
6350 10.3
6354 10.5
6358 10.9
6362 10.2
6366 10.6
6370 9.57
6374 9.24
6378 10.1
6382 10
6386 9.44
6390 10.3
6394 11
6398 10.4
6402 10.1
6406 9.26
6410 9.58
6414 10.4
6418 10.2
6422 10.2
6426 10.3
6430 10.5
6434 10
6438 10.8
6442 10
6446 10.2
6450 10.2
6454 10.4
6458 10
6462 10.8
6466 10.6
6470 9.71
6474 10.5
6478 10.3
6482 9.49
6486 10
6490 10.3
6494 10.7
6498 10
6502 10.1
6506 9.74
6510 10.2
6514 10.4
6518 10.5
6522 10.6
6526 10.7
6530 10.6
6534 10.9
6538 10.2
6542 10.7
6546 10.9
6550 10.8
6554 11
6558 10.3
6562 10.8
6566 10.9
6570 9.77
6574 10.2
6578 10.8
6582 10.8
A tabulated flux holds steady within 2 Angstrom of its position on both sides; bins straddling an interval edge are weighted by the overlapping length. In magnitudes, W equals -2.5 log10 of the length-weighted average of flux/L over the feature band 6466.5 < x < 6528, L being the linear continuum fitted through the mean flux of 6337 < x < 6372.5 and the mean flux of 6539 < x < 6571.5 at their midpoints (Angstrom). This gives 0.04 mag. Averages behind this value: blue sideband 10.4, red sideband 10.6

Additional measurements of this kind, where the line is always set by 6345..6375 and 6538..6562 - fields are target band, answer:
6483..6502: 0.04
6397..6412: 0.06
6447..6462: 0.02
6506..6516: 0.04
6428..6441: 0.00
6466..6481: 0.03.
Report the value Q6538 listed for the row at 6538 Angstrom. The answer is 10.2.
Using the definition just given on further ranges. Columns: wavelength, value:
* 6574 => 10.2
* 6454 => 10.4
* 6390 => 10.3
